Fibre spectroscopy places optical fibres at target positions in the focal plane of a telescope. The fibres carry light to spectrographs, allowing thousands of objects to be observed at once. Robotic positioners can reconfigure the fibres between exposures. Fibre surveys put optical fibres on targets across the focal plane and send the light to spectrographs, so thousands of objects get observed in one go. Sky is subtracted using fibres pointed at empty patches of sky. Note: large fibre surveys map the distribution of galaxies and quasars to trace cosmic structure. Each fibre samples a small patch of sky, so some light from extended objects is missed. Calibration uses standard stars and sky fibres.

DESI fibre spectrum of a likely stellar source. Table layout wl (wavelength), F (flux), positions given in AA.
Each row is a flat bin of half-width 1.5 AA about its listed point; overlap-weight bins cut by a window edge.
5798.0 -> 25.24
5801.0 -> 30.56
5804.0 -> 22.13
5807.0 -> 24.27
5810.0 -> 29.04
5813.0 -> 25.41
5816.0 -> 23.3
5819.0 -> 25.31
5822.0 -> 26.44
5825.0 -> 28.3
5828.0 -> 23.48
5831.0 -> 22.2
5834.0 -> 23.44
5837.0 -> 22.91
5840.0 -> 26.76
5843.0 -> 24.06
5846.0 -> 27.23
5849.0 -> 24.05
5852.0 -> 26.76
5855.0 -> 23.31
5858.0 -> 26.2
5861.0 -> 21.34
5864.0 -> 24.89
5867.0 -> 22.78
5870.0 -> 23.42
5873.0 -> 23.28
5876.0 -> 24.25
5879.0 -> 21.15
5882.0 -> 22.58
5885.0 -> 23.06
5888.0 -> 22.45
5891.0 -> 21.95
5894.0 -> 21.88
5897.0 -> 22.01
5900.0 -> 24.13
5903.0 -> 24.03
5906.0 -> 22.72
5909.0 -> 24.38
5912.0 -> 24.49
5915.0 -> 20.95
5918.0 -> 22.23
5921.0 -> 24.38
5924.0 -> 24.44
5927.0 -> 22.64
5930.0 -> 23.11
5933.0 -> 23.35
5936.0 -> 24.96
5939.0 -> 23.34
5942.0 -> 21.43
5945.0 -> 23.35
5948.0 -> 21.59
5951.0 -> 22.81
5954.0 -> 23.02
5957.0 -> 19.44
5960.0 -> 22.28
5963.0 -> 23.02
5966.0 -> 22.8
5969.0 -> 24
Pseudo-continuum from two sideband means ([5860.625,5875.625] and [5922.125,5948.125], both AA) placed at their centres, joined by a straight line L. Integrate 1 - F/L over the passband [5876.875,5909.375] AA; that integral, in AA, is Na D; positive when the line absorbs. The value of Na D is 0.8 AA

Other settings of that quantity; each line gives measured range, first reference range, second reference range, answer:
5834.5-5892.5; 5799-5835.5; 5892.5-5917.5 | 0.8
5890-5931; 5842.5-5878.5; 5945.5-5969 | 0.2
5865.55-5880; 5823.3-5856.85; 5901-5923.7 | 0.7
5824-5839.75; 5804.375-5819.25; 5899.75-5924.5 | 0.5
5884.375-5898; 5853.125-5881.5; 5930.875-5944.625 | 0.7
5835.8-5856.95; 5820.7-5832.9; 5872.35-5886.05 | -0.8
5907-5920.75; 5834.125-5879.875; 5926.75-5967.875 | 0.1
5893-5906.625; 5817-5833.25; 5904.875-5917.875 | 0.2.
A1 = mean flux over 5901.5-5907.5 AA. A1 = 23.4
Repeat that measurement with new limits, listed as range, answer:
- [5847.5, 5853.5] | 25.4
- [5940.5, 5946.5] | 22.4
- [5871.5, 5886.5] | 22.9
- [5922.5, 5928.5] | 23.5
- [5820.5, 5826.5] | 27.4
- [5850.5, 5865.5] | 24.5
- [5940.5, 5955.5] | 22.4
